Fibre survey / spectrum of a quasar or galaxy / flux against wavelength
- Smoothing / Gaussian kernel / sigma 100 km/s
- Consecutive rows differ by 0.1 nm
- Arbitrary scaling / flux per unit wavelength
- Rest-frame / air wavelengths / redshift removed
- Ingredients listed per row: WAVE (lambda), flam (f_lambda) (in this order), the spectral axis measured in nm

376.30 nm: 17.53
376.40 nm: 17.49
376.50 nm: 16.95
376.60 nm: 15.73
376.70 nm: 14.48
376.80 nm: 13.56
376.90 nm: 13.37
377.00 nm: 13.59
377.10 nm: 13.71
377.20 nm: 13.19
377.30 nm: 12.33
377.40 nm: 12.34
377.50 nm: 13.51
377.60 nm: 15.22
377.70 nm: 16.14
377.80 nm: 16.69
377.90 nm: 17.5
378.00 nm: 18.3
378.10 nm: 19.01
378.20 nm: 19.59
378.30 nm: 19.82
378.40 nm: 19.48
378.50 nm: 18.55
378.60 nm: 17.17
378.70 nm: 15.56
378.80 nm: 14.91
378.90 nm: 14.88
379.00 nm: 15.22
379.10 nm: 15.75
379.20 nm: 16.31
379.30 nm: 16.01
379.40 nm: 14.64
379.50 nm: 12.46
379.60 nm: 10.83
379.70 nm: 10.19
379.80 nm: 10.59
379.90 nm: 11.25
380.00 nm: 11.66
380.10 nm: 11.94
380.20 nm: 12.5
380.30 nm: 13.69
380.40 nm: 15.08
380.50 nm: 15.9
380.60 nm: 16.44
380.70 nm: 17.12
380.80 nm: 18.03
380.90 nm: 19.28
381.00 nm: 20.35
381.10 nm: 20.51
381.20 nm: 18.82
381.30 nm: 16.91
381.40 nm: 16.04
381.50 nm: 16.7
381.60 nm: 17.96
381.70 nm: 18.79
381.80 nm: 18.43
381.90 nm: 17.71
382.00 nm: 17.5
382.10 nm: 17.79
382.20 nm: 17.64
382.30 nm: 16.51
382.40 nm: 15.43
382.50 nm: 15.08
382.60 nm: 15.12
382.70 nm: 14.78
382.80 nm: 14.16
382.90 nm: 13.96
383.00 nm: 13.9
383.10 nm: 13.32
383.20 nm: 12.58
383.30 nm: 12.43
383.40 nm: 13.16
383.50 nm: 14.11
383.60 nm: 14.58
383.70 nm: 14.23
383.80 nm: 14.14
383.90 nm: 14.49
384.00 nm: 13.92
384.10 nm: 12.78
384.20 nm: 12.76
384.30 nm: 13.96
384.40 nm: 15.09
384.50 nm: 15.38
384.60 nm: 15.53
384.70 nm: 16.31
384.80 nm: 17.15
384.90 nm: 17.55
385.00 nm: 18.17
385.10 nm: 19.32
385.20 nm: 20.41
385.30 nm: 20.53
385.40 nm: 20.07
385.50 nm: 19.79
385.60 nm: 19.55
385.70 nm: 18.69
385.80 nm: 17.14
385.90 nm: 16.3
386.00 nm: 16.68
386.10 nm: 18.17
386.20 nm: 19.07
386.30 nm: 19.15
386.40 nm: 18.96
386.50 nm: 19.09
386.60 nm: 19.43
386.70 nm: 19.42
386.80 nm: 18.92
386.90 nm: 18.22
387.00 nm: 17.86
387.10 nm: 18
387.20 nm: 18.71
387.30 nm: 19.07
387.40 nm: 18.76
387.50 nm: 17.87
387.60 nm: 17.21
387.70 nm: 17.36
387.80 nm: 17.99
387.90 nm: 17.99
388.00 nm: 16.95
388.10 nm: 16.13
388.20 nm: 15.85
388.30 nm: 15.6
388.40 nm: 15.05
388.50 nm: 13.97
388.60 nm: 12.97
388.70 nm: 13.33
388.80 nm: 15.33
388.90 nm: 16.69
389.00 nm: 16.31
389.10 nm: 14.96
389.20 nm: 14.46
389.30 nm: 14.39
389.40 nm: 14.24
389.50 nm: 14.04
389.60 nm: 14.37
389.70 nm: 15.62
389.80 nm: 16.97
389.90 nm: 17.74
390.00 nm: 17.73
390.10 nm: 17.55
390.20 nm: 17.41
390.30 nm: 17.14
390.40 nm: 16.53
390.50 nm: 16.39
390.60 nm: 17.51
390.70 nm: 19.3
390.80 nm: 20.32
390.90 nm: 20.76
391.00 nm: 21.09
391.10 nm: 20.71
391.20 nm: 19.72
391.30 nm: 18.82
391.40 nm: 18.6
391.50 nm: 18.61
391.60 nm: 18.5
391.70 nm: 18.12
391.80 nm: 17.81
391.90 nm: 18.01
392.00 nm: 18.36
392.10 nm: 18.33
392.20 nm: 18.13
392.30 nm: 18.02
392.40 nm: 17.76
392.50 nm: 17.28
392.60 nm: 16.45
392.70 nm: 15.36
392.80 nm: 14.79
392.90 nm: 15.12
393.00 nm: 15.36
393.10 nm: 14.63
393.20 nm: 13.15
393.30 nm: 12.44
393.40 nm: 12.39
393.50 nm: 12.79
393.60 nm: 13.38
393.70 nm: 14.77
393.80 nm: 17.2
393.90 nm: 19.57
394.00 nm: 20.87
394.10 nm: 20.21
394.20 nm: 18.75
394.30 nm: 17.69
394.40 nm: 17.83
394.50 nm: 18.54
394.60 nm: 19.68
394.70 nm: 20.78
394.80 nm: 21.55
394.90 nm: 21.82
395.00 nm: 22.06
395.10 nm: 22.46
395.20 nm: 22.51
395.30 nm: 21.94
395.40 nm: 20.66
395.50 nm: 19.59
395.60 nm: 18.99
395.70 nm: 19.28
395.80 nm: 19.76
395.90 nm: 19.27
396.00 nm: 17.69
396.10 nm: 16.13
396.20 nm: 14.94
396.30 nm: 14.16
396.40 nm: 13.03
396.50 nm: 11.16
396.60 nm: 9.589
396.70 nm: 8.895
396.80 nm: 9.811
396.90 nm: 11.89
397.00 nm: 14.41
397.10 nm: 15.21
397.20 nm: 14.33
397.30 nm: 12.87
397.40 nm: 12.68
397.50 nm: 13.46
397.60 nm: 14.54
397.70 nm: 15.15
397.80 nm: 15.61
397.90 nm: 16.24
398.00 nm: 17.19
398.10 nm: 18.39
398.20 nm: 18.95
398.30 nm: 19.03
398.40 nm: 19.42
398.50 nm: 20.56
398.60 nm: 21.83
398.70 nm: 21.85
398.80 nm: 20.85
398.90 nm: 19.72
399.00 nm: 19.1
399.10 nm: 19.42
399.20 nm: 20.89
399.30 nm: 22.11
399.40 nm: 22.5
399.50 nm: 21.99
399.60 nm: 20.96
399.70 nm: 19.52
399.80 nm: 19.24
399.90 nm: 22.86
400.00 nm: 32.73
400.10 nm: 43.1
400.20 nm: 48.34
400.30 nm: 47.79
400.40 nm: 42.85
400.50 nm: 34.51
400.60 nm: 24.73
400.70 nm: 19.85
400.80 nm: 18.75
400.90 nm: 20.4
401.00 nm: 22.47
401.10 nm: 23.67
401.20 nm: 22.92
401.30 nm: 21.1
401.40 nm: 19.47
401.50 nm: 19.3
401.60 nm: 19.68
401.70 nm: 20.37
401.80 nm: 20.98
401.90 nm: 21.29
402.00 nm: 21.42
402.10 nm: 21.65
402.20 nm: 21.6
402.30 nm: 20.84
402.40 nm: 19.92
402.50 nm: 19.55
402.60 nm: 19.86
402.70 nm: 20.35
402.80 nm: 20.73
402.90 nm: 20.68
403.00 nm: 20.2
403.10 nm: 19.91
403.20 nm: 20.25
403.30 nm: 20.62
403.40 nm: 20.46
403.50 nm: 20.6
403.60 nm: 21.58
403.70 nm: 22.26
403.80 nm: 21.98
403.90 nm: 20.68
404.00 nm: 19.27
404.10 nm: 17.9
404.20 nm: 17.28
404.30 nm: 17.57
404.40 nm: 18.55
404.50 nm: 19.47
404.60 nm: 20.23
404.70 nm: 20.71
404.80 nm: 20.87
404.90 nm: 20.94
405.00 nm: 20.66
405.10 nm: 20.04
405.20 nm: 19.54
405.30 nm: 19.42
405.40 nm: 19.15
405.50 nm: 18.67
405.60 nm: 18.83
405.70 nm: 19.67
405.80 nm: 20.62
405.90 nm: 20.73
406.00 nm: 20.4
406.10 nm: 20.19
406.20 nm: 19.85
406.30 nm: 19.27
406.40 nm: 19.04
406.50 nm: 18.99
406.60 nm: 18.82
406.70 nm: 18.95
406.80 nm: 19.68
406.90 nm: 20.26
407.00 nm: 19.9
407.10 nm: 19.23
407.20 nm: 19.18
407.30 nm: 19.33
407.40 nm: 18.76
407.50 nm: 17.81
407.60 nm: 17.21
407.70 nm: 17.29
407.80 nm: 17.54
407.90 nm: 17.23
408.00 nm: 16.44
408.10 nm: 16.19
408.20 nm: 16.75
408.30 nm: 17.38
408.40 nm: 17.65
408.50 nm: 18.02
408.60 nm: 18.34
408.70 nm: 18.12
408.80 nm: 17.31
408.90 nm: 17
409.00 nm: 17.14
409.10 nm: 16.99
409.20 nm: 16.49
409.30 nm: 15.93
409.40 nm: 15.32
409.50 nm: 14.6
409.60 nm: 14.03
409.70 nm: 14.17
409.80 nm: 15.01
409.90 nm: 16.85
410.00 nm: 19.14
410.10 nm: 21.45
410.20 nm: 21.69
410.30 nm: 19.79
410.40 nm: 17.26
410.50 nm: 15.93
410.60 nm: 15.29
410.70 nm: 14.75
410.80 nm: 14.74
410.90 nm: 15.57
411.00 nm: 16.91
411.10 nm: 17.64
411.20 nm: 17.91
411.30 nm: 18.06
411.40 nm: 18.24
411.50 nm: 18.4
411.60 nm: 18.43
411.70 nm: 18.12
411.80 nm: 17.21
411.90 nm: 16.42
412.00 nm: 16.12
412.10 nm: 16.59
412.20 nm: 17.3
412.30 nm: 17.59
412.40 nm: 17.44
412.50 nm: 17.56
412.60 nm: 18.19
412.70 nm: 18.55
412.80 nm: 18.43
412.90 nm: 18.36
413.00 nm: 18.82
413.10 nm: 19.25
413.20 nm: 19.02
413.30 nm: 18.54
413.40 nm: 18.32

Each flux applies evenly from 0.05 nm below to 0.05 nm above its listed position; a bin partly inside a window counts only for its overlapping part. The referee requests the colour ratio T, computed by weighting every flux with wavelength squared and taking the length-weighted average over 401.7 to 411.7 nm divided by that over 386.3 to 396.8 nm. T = 1.17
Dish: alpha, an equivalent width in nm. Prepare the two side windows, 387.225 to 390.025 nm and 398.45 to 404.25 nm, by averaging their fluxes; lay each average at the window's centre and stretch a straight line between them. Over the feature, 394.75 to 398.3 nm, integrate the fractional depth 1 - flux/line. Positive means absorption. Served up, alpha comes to 0.65 nm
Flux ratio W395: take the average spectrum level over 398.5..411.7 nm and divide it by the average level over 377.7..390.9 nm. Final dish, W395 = 1.23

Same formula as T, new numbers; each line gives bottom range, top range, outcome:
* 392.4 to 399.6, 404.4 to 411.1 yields 1.12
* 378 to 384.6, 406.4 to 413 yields 1.31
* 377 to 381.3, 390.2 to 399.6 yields 1.23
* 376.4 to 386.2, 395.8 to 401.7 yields 1.41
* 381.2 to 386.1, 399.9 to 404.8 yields 1.57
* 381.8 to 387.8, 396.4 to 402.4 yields 1.34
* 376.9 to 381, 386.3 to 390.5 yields 1.16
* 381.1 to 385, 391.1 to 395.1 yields 1.19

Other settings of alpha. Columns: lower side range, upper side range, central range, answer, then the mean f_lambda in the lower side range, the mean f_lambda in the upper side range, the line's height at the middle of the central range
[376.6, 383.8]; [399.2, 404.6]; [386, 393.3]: 0.58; 15.4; 22.9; 18.7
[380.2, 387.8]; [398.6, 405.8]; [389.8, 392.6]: 0.10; 16.8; 22.2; 19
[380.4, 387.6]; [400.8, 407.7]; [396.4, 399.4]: 0.42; 16.9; 20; 19.1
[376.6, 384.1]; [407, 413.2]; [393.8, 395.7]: -0.44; 15.4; 17.4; 16.4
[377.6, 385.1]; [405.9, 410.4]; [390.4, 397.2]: -0.23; 15.7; 18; 16.8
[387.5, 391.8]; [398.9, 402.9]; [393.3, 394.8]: 0.17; 16.9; 24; 19.7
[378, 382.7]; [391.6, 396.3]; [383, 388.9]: 0.07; 16.1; 17.8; 16.8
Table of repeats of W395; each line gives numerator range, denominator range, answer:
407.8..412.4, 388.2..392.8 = 1.00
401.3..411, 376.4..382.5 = 1.19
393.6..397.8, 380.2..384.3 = 1.07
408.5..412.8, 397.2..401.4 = 0.76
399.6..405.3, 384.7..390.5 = 1.32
